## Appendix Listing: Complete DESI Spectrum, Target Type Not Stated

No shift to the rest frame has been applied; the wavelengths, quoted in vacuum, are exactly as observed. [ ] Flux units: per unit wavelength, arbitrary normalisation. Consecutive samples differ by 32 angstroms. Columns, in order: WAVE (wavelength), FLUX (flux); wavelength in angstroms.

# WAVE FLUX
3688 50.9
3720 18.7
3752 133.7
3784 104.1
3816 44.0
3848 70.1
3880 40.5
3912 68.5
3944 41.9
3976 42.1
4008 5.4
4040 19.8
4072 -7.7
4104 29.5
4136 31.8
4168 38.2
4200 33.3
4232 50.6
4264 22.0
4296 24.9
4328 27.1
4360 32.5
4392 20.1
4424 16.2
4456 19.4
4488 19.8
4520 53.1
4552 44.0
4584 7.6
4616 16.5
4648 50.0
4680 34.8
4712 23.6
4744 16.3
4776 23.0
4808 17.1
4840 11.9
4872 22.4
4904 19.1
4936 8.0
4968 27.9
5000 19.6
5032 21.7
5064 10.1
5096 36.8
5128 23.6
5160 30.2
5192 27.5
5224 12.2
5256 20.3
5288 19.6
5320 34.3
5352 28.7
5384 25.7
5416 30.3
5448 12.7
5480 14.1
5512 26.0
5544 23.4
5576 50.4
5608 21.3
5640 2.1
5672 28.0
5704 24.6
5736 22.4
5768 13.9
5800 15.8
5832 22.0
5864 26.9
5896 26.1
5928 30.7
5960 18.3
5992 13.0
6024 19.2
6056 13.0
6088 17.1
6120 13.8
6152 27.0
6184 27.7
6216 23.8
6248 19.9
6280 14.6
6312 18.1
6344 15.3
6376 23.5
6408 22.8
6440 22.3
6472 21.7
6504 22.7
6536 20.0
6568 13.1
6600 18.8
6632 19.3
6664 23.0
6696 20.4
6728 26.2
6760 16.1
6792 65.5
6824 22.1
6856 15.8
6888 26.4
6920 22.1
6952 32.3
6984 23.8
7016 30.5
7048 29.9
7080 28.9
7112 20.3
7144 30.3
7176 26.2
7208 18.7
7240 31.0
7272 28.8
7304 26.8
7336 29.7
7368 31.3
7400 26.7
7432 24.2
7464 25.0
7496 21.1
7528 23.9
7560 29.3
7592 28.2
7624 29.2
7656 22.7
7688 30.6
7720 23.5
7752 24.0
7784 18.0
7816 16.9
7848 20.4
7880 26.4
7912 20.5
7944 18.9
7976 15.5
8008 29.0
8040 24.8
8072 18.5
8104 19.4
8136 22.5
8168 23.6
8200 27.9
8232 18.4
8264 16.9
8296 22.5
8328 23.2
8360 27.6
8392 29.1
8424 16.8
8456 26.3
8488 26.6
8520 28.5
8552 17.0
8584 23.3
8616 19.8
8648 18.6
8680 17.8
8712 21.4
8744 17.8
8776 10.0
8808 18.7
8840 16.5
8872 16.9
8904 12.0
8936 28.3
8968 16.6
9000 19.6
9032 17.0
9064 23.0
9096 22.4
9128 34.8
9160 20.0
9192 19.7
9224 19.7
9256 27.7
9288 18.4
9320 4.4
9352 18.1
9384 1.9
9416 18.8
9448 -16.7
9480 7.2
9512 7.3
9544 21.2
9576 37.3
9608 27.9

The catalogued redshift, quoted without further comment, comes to 0.820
